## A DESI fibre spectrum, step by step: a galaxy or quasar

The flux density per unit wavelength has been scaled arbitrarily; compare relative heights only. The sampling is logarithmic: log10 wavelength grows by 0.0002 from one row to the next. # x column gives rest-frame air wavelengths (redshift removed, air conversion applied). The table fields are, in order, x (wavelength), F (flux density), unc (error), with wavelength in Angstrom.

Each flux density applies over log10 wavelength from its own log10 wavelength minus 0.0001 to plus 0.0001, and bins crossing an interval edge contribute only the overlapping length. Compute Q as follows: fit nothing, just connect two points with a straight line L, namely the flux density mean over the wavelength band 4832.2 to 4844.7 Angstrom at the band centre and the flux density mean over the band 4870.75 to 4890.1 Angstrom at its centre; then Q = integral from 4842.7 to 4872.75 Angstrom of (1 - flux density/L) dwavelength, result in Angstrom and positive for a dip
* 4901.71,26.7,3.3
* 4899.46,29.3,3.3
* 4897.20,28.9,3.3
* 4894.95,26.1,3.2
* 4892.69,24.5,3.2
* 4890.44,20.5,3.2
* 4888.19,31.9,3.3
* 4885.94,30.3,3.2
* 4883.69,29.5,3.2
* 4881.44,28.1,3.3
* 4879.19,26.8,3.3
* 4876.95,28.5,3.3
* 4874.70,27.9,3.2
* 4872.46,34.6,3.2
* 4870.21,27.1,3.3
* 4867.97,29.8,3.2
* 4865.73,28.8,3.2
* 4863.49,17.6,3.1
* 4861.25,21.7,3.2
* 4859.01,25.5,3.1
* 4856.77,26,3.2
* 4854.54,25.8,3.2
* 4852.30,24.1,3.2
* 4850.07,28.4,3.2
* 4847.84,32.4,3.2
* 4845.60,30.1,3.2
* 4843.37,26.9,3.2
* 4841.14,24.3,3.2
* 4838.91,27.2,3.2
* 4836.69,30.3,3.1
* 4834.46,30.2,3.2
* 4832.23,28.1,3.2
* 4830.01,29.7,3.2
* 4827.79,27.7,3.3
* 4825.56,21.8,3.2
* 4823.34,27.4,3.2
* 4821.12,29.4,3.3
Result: 1.7 Angstrom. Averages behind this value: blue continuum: 27.8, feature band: 26.8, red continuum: 29.2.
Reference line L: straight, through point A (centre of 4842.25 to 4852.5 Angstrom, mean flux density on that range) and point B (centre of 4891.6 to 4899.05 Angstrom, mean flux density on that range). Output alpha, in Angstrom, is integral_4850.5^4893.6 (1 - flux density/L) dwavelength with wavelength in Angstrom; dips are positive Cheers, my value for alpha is 1.36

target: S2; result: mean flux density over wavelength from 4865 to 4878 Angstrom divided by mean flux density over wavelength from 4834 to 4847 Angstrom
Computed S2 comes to 1.05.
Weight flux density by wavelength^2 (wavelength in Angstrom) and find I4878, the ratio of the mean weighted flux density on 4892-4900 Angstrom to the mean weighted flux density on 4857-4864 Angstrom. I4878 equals 1.23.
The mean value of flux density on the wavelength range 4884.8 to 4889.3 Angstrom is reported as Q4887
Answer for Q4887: 31.1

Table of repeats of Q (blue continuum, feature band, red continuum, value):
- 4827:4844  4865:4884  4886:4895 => -1.6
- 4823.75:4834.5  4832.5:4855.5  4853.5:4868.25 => -1.7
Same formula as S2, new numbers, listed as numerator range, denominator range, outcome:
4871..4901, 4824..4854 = 1.02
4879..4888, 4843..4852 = 1.00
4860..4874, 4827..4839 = 0.92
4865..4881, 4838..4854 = 1.05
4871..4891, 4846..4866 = 1.13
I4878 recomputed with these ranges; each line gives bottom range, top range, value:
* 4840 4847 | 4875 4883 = 1.04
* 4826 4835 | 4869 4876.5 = 1.07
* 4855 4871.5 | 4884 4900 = 1.09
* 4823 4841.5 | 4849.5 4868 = 0.92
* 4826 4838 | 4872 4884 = 1.02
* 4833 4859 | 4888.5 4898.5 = 0.94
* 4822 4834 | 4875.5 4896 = 1.03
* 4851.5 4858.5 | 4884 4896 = 1.07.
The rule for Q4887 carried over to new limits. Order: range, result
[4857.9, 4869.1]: 24.7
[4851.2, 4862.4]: 24.6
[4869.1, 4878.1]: 29.5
